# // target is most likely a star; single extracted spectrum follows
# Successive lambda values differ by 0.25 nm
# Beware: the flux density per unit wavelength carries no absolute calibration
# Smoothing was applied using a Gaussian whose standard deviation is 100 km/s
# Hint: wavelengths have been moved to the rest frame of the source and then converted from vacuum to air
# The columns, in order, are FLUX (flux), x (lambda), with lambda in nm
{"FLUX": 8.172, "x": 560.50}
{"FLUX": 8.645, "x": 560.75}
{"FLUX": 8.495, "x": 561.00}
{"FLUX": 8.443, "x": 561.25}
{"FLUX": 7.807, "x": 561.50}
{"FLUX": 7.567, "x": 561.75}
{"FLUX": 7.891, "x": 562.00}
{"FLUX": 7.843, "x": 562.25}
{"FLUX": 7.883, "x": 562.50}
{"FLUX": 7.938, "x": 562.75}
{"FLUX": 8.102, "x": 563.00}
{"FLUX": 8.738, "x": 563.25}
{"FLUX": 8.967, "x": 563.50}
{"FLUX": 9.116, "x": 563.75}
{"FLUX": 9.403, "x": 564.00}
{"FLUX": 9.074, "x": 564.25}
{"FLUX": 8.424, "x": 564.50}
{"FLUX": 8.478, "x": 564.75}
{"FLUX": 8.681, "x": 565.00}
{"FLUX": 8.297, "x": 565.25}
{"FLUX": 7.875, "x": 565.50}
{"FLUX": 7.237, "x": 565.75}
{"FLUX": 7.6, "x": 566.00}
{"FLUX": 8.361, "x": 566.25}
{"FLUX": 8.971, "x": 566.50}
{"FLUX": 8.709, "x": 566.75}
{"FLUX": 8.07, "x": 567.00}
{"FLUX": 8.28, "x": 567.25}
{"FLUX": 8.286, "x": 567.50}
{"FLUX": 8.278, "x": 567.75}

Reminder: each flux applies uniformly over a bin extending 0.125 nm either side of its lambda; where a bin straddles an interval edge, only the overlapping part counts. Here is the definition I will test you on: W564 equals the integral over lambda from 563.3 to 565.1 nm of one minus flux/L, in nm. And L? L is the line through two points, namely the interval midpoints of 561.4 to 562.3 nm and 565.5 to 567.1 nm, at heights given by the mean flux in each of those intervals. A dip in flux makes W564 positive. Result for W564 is -0.21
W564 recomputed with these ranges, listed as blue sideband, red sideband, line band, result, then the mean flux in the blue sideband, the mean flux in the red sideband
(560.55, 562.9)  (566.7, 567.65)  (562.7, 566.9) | -0.143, 8.06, 8.31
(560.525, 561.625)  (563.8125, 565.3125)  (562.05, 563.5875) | 0.061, 8.33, 8.76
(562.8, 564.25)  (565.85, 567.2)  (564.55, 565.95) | 0.072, 8.84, 8.32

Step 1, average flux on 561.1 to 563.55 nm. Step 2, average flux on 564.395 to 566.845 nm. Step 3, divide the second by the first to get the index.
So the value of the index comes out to 1.02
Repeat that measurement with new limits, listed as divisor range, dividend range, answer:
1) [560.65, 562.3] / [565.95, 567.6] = 1.03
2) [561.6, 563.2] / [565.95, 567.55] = 1.06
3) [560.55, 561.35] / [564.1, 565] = 1.02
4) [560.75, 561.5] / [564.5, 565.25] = 1.01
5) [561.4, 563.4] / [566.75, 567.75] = 1.04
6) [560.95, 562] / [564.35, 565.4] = 1.06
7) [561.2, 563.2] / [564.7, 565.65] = 1.04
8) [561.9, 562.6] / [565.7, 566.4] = 0.99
